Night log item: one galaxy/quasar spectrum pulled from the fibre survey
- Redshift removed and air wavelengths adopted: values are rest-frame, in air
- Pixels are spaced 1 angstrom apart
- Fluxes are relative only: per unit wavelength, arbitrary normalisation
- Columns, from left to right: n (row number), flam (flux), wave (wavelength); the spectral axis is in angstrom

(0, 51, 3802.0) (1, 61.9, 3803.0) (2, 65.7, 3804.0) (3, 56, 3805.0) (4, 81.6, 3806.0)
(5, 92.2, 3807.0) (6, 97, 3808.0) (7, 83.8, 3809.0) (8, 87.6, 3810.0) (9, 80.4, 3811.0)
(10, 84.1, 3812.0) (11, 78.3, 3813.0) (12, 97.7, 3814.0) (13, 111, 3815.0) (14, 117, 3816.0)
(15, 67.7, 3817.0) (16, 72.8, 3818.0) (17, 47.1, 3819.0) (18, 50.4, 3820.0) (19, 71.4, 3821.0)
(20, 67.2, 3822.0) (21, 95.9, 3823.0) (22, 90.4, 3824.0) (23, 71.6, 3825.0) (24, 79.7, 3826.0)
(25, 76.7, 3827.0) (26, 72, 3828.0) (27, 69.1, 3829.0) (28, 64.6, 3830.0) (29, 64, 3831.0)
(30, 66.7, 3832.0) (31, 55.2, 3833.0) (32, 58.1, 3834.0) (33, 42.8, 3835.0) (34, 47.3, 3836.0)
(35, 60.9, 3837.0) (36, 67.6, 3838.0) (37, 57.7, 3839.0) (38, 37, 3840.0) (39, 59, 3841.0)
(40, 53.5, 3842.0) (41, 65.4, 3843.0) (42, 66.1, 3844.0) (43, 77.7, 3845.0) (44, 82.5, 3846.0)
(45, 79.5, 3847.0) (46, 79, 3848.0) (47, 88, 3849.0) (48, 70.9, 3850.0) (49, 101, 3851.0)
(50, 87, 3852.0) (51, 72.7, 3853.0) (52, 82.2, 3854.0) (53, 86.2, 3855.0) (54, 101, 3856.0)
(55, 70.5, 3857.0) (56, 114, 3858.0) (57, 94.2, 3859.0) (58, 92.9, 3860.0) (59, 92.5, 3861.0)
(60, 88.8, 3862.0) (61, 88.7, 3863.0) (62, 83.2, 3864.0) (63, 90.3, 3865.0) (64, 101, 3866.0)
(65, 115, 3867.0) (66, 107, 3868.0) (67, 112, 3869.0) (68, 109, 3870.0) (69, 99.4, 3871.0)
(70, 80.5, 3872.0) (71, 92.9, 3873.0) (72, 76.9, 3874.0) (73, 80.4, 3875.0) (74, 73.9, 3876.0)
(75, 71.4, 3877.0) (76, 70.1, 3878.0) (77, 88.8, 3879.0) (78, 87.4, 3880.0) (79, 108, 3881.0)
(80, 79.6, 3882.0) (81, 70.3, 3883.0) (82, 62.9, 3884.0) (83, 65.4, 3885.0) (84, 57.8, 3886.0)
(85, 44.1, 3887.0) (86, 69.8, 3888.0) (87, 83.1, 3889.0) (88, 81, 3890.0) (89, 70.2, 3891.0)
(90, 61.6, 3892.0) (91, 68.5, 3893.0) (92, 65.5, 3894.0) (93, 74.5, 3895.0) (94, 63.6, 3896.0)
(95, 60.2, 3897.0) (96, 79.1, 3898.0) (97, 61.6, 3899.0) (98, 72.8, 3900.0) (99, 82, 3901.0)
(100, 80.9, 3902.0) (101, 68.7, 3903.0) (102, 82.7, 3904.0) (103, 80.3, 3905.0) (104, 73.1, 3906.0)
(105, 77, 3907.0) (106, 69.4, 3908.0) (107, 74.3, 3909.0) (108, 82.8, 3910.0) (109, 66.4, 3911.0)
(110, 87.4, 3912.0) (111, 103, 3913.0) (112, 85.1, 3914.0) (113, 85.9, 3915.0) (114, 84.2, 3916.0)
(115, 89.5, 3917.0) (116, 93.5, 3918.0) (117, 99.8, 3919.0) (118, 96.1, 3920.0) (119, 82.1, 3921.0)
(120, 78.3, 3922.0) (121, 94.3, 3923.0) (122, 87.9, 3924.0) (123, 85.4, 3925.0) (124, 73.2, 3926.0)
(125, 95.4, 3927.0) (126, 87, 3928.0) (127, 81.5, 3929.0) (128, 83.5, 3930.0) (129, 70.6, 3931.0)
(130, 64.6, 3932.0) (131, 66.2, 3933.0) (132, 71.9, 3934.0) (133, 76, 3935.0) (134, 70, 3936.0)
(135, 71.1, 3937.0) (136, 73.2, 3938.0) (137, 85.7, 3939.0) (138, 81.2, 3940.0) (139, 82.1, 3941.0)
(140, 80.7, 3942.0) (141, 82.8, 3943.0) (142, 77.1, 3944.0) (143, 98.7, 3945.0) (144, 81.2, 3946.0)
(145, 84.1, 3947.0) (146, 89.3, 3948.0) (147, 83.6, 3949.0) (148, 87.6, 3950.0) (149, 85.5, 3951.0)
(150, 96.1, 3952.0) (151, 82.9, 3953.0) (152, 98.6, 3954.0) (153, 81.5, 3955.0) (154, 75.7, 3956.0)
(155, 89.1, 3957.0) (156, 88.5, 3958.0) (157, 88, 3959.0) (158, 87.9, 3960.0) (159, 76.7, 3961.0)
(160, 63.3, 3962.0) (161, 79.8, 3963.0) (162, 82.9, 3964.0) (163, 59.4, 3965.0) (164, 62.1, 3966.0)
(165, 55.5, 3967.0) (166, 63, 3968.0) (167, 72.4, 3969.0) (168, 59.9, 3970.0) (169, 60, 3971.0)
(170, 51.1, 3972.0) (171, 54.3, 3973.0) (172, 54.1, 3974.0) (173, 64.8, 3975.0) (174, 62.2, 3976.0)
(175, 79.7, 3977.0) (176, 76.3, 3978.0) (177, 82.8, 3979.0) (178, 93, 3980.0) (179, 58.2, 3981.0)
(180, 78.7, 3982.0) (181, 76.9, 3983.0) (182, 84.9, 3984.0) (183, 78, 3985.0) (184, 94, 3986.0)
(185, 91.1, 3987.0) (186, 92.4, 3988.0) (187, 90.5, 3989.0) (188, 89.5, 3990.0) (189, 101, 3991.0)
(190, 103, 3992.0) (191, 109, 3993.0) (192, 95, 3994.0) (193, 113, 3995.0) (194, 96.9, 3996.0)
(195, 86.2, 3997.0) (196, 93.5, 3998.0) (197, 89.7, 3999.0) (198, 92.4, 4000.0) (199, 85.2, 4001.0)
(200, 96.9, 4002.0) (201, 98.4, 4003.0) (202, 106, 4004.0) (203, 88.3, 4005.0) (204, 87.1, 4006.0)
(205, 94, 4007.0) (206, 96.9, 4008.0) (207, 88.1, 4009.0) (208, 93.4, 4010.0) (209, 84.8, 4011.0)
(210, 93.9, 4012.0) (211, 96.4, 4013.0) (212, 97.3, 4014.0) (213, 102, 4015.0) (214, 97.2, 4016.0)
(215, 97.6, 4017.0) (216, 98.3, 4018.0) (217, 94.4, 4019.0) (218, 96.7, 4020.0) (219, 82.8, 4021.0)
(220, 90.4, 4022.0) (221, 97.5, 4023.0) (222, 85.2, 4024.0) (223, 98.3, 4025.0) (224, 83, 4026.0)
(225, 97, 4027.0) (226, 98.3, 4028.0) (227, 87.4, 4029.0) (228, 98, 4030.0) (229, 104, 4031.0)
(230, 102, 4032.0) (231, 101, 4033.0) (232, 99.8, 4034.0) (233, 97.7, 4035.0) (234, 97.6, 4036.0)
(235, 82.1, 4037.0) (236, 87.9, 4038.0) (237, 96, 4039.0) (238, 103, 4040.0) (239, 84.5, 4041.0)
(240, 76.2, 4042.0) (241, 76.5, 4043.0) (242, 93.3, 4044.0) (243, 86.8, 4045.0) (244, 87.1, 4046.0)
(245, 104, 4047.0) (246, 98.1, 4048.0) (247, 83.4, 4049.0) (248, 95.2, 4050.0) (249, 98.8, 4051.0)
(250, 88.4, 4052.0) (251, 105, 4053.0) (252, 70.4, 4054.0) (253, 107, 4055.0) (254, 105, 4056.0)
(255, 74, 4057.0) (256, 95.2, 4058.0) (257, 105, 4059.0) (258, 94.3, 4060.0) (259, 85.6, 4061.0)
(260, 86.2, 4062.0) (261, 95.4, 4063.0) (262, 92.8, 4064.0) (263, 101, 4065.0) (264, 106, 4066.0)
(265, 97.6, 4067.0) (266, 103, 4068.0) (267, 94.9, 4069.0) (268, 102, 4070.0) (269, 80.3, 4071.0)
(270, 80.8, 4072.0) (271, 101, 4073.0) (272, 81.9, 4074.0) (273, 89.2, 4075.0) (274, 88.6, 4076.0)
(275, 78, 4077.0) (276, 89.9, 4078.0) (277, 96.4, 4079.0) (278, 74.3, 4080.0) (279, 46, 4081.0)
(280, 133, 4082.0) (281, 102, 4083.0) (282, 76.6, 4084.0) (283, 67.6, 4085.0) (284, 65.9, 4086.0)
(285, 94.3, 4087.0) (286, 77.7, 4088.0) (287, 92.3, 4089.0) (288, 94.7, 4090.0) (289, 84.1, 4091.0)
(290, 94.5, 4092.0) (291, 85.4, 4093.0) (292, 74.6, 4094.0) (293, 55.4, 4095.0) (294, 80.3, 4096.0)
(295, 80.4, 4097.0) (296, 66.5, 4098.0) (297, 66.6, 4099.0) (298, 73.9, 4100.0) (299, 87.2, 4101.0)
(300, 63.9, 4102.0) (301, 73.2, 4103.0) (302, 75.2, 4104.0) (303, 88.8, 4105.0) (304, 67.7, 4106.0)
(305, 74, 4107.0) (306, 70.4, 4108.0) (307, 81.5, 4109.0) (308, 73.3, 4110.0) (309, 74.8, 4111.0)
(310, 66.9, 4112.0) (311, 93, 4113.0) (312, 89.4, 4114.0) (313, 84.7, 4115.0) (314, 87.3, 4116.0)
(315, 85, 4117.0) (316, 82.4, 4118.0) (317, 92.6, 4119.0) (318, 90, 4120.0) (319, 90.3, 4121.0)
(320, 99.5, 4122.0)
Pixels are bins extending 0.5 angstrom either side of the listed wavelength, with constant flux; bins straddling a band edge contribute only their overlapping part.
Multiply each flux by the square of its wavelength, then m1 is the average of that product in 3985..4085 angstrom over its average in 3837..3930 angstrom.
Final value 1.25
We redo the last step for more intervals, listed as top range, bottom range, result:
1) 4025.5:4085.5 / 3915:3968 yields 1.19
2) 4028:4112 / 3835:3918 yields 1.22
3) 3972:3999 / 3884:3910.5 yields 1.24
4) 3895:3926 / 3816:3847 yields 1.27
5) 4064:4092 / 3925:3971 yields 1.21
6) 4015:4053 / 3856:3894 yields 1.21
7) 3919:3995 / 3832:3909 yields 1.09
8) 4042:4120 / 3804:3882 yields 1.21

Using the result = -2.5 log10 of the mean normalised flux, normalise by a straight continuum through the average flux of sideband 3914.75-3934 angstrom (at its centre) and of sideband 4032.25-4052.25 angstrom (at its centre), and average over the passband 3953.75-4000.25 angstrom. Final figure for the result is 0.10 mag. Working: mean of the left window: 83.8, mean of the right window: 92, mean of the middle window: 80.2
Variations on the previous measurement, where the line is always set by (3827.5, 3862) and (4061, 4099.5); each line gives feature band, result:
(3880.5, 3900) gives 0.086 mag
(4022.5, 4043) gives -0.121 mag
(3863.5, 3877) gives -0.242 mag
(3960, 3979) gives 0.202 mag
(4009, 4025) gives -0.137 mag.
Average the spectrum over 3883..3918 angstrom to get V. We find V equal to 74.2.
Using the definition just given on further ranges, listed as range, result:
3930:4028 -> 84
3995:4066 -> 93.5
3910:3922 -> 87.8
